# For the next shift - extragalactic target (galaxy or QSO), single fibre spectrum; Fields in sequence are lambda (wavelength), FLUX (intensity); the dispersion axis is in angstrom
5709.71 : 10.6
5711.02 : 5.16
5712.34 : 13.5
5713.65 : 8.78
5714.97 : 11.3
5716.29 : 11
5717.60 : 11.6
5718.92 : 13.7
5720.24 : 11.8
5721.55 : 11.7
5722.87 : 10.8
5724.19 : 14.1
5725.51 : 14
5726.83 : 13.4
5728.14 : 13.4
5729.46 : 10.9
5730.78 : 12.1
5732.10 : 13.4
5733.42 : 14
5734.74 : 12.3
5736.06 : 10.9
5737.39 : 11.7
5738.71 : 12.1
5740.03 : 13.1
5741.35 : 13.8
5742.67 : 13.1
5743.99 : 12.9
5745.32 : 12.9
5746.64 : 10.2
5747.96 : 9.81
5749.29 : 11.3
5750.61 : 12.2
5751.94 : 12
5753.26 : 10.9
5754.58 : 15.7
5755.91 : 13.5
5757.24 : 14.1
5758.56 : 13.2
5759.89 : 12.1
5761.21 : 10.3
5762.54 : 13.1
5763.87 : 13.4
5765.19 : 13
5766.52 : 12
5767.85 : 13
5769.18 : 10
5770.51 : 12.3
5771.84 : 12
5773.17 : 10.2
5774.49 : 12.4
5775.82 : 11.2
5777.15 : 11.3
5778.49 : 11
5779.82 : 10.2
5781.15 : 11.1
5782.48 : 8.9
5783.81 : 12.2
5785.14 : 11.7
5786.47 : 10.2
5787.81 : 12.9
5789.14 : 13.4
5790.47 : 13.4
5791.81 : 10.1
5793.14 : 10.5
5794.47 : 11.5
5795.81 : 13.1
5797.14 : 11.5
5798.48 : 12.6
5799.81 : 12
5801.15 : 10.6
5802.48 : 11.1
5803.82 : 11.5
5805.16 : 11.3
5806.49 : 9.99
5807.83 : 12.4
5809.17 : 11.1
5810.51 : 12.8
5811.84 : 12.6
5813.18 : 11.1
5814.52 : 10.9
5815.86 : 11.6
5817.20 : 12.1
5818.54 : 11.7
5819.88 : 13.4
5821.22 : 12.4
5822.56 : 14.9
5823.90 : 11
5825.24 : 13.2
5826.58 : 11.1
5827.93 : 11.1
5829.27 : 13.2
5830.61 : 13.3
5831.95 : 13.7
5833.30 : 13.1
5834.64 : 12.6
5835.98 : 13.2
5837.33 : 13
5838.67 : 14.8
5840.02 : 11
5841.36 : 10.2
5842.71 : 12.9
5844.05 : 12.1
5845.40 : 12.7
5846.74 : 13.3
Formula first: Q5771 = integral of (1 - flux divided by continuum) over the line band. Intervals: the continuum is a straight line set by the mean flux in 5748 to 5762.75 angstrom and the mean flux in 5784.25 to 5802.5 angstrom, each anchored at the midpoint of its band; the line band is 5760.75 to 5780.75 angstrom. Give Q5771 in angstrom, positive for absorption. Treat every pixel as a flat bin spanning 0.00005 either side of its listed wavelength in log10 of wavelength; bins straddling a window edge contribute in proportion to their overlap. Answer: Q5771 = 0.8 angstrom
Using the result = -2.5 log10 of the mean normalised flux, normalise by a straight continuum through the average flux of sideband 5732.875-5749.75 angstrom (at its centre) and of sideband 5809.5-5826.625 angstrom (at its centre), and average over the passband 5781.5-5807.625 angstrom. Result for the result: 0.06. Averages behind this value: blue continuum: 12.2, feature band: 11.5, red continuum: 12.2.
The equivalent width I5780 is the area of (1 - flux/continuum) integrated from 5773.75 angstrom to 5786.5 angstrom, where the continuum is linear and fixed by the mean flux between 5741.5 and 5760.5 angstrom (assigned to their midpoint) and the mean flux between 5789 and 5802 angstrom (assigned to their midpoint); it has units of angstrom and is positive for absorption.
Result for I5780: 1.03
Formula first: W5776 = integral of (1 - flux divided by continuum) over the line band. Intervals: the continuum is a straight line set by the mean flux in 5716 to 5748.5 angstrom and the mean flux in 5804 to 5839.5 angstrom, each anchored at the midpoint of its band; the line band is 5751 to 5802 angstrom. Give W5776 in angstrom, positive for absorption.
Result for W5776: 1.9 angstrom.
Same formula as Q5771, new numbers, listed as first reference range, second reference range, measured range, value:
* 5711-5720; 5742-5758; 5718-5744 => -2.1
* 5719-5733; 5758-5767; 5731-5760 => 0.1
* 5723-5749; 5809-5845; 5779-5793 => 1.2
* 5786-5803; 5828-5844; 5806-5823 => 0.3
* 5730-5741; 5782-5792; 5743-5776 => -0.1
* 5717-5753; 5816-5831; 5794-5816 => 1.4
